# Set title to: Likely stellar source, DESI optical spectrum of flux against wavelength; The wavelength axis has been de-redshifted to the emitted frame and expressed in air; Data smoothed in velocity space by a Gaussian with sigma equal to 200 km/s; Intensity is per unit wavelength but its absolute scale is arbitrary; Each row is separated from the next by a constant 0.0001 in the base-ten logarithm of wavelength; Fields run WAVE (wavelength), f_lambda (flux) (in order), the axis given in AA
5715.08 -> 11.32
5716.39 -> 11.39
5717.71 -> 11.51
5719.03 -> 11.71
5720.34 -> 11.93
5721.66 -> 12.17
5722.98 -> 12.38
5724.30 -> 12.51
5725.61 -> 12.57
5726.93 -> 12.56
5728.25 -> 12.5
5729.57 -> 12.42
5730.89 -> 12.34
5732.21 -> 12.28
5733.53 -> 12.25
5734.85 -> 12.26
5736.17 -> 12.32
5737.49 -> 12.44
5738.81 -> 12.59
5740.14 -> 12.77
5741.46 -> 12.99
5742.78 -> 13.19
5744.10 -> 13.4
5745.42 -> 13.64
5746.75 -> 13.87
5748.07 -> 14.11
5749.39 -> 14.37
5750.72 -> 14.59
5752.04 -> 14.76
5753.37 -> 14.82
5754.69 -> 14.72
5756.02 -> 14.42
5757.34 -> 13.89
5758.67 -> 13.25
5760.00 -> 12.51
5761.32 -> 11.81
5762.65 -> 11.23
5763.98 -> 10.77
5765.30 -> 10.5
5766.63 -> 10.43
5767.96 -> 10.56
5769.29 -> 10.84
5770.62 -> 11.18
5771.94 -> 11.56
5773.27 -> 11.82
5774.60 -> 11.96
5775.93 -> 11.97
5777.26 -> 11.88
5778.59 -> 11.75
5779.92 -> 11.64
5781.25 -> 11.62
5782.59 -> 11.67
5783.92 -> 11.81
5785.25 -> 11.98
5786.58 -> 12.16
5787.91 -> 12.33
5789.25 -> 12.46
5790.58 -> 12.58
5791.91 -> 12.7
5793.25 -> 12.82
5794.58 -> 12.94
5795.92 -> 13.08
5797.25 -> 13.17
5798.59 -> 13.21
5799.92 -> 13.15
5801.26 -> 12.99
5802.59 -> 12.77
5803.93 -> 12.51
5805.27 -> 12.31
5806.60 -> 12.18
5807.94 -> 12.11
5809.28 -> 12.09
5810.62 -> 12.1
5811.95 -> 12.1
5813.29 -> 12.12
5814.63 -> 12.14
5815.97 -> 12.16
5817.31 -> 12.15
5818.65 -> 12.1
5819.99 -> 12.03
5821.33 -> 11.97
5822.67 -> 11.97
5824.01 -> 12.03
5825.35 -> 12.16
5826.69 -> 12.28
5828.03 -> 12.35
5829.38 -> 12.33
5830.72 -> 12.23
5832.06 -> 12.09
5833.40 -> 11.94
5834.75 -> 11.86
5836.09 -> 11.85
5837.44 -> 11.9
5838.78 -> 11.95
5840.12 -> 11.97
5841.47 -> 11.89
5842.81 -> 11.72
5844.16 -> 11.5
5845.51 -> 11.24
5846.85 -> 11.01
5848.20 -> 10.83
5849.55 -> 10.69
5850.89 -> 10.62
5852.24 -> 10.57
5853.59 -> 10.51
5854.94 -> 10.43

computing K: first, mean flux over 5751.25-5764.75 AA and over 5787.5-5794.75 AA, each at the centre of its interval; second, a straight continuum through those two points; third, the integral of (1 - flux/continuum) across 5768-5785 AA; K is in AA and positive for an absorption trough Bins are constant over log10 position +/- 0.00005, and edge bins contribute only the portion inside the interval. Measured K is 1.7 AA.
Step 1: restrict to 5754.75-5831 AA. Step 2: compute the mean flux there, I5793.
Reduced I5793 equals 12.2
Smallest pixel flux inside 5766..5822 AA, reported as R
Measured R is 10.43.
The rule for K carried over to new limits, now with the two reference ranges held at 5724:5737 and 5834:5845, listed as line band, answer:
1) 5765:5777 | 0.9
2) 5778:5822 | -1.1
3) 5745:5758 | -2.2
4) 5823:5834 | -0.3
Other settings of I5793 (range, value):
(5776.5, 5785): 11.7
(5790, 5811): 12.7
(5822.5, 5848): 11.9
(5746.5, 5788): 12.4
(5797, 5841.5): 12.2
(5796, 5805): 12.9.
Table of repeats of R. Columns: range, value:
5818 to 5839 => 11.85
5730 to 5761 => 12.25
